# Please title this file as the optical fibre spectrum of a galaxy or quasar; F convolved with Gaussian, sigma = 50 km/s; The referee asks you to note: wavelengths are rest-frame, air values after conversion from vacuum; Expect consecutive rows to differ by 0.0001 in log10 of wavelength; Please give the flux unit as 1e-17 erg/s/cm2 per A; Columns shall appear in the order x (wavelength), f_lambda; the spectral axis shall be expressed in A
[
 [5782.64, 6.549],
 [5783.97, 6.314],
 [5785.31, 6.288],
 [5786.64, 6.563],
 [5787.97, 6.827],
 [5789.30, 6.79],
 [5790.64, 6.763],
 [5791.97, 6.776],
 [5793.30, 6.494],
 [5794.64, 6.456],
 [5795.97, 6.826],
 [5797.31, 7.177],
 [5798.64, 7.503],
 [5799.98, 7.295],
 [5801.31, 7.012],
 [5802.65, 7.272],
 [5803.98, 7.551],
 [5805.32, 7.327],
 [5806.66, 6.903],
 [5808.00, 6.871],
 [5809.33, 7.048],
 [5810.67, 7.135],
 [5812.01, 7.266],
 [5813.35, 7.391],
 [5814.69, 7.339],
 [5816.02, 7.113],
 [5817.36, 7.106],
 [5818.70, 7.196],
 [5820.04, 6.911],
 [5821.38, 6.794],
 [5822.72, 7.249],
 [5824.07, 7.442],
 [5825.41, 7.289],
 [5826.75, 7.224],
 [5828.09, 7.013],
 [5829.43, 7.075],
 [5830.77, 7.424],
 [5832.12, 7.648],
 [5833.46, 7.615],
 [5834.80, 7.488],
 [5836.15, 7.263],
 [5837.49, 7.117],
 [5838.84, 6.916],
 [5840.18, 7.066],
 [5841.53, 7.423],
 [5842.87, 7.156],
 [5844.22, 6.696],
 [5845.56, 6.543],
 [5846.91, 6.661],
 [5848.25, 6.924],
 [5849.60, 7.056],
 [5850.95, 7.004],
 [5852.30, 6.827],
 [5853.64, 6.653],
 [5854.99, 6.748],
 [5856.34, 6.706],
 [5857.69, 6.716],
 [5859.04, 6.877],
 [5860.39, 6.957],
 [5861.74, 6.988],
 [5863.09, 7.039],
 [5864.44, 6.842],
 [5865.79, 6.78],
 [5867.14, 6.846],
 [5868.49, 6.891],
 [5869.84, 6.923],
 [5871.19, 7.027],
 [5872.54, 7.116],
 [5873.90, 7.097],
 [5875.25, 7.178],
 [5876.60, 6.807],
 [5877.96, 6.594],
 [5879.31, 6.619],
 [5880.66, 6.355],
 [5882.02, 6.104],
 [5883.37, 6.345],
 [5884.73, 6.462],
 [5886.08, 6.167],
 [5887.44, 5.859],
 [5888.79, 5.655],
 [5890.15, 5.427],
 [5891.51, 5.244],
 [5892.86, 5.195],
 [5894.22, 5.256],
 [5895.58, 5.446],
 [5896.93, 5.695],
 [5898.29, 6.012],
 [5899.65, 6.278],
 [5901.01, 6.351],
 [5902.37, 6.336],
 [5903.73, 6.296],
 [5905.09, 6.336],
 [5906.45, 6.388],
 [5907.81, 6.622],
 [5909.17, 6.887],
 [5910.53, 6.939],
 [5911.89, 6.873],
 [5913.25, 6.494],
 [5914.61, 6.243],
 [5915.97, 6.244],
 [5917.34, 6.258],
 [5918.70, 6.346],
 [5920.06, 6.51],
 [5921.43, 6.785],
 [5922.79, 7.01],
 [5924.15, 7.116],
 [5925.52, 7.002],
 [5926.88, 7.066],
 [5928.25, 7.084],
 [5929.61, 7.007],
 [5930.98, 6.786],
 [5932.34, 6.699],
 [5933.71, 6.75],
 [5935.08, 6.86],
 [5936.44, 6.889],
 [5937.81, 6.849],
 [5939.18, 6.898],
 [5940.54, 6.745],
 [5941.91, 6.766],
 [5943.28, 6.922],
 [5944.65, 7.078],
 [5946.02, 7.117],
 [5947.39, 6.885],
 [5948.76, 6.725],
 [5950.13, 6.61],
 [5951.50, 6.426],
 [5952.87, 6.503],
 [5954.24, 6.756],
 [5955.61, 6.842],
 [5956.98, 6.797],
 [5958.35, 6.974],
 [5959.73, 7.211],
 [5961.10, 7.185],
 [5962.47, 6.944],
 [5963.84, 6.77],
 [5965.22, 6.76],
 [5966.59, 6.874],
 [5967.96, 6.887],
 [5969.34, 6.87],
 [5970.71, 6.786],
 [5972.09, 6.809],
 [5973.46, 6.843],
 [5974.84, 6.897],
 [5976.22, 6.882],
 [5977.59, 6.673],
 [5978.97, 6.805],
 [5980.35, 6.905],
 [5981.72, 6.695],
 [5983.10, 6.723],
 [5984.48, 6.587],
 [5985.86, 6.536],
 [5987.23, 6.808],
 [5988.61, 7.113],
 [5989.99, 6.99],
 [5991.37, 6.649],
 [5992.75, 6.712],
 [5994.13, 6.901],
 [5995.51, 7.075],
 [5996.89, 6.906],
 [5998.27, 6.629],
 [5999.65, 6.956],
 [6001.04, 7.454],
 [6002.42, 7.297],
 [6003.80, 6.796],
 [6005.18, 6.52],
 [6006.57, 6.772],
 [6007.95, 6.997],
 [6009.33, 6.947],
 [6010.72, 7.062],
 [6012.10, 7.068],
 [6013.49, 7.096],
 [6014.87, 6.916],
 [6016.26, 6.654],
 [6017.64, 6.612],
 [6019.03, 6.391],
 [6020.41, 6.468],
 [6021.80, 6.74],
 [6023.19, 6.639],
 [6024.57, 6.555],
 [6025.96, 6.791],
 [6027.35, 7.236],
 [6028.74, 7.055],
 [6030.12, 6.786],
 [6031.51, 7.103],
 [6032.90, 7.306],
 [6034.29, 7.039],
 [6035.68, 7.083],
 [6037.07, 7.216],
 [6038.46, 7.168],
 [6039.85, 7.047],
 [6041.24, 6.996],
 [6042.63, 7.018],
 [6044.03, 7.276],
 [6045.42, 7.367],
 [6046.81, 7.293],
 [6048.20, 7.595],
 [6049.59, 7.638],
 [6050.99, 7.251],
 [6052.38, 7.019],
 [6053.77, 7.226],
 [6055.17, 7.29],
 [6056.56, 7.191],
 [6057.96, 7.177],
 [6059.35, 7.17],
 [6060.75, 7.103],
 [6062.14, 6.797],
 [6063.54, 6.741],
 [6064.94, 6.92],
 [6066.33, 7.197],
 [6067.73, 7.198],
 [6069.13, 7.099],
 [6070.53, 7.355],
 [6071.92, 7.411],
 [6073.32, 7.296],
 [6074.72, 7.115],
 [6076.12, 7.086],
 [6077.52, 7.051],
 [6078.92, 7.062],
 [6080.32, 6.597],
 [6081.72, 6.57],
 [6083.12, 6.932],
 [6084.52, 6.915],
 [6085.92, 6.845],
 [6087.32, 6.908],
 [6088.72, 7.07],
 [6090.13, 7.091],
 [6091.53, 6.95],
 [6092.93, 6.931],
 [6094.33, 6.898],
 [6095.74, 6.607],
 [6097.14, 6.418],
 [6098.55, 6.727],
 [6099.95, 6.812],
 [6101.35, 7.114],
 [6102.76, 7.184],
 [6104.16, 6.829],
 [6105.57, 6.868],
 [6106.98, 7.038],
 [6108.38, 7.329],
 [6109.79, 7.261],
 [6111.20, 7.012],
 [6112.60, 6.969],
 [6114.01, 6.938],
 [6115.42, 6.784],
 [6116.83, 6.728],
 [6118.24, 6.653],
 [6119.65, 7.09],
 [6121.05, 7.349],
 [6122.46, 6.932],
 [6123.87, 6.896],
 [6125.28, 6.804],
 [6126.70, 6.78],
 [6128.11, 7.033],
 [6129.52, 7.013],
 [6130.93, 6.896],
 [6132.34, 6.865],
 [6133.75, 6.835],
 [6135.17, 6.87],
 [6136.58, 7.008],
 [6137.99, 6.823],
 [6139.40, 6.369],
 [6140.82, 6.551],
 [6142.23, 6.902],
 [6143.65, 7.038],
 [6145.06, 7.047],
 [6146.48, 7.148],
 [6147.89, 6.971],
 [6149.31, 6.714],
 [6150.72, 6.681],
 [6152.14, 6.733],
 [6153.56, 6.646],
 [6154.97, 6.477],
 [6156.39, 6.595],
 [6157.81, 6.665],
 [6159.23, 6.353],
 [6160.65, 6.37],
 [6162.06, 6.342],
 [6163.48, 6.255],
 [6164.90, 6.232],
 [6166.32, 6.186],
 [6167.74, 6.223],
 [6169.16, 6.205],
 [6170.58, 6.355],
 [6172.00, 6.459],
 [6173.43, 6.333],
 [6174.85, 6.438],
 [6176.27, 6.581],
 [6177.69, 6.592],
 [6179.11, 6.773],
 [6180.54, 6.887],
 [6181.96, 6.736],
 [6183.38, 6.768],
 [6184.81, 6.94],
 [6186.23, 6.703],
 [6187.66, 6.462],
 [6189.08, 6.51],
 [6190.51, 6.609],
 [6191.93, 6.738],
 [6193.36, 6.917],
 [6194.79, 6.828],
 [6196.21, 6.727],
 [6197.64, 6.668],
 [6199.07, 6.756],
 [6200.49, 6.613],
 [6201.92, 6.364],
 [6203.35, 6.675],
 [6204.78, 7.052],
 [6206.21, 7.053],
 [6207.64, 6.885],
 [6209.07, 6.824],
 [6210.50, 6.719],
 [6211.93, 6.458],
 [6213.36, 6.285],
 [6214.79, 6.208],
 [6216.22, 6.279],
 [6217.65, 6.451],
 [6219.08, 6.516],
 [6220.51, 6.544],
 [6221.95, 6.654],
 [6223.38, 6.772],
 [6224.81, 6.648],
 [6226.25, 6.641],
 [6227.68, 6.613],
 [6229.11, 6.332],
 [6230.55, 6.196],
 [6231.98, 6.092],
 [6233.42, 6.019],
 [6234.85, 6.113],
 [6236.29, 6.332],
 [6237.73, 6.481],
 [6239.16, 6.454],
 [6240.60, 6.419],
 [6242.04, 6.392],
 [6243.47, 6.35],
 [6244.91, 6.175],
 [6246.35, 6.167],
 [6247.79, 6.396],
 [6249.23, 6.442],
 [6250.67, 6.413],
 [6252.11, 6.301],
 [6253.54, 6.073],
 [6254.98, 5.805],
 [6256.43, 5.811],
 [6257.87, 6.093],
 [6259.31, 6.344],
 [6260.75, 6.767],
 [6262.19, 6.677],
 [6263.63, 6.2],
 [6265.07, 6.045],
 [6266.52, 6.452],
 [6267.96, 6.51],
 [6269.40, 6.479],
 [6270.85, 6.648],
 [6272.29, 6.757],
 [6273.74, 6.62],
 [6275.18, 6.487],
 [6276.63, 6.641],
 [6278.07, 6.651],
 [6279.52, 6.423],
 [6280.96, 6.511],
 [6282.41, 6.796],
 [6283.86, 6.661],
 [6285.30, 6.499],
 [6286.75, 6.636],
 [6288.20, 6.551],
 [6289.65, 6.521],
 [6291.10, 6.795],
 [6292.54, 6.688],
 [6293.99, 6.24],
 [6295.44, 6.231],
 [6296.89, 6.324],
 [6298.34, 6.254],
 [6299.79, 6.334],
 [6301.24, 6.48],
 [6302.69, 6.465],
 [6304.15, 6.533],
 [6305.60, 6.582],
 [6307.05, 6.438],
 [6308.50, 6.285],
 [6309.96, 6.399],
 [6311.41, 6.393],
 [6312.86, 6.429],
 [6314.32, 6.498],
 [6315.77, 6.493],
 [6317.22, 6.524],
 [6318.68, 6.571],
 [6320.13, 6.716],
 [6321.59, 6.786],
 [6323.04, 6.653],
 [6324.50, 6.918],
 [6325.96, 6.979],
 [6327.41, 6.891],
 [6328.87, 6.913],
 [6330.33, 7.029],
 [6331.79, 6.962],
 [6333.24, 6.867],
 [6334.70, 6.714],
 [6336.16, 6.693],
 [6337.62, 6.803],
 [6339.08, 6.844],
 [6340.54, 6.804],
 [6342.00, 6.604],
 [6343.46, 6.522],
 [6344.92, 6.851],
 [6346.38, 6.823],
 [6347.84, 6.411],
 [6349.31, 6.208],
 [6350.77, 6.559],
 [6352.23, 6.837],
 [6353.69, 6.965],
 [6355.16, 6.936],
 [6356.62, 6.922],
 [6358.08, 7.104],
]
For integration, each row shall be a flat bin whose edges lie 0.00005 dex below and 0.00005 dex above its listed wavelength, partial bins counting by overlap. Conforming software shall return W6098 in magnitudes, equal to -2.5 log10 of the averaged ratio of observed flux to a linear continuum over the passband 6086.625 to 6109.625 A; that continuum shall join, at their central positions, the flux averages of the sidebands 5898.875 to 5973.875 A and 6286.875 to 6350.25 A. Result -0.04 mag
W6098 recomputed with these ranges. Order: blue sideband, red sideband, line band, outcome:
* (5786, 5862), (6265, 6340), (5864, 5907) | 0.11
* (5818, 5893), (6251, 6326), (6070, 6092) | -0.06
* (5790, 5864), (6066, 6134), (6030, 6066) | -0.03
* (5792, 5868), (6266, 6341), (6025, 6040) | -0.03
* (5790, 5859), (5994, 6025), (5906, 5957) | 0.03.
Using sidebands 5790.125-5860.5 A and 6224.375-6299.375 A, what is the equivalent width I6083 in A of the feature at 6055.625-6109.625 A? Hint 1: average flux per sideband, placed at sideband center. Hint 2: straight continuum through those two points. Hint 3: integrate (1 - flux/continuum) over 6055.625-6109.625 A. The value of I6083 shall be -2.6 A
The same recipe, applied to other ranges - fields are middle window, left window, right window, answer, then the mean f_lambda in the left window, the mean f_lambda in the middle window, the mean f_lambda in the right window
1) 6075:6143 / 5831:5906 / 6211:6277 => -4.6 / 6.61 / 6.9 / 6.38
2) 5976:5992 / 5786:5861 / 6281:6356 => 0.3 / 7.04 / 6.78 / 6.63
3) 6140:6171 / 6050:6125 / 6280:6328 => 1.3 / 7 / 6.58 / 6.55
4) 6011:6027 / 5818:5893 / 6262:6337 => 0.0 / 6.82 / 6.74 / 6.57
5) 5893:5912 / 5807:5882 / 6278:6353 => 2.0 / 7.01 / 6.22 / 6.61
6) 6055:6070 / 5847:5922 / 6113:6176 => -1.0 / 6.48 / 7.07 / 6.69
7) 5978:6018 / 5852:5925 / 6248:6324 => -2.5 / 6.48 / 6.87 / 6.46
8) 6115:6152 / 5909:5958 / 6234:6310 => -1.8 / 6.77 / 6.87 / 6.42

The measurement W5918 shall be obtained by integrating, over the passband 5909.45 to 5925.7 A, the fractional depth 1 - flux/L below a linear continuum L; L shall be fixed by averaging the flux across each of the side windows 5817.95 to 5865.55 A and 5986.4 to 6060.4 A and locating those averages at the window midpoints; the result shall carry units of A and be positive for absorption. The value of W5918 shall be 0.9 A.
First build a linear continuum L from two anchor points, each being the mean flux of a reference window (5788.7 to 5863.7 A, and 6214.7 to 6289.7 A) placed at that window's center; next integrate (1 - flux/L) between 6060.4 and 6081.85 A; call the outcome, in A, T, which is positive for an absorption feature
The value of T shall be -1.2 A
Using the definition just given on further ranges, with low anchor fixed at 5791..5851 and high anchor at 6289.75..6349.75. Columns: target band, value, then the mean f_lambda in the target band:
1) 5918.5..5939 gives 0.4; 6.86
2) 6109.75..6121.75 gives -0.3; 6.96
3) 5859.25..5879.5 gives 0.4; 6.92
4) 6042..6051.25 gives -0.6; 7.35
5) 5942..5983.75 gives 0.8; 6.84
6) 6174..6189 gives 0.2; 6.68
